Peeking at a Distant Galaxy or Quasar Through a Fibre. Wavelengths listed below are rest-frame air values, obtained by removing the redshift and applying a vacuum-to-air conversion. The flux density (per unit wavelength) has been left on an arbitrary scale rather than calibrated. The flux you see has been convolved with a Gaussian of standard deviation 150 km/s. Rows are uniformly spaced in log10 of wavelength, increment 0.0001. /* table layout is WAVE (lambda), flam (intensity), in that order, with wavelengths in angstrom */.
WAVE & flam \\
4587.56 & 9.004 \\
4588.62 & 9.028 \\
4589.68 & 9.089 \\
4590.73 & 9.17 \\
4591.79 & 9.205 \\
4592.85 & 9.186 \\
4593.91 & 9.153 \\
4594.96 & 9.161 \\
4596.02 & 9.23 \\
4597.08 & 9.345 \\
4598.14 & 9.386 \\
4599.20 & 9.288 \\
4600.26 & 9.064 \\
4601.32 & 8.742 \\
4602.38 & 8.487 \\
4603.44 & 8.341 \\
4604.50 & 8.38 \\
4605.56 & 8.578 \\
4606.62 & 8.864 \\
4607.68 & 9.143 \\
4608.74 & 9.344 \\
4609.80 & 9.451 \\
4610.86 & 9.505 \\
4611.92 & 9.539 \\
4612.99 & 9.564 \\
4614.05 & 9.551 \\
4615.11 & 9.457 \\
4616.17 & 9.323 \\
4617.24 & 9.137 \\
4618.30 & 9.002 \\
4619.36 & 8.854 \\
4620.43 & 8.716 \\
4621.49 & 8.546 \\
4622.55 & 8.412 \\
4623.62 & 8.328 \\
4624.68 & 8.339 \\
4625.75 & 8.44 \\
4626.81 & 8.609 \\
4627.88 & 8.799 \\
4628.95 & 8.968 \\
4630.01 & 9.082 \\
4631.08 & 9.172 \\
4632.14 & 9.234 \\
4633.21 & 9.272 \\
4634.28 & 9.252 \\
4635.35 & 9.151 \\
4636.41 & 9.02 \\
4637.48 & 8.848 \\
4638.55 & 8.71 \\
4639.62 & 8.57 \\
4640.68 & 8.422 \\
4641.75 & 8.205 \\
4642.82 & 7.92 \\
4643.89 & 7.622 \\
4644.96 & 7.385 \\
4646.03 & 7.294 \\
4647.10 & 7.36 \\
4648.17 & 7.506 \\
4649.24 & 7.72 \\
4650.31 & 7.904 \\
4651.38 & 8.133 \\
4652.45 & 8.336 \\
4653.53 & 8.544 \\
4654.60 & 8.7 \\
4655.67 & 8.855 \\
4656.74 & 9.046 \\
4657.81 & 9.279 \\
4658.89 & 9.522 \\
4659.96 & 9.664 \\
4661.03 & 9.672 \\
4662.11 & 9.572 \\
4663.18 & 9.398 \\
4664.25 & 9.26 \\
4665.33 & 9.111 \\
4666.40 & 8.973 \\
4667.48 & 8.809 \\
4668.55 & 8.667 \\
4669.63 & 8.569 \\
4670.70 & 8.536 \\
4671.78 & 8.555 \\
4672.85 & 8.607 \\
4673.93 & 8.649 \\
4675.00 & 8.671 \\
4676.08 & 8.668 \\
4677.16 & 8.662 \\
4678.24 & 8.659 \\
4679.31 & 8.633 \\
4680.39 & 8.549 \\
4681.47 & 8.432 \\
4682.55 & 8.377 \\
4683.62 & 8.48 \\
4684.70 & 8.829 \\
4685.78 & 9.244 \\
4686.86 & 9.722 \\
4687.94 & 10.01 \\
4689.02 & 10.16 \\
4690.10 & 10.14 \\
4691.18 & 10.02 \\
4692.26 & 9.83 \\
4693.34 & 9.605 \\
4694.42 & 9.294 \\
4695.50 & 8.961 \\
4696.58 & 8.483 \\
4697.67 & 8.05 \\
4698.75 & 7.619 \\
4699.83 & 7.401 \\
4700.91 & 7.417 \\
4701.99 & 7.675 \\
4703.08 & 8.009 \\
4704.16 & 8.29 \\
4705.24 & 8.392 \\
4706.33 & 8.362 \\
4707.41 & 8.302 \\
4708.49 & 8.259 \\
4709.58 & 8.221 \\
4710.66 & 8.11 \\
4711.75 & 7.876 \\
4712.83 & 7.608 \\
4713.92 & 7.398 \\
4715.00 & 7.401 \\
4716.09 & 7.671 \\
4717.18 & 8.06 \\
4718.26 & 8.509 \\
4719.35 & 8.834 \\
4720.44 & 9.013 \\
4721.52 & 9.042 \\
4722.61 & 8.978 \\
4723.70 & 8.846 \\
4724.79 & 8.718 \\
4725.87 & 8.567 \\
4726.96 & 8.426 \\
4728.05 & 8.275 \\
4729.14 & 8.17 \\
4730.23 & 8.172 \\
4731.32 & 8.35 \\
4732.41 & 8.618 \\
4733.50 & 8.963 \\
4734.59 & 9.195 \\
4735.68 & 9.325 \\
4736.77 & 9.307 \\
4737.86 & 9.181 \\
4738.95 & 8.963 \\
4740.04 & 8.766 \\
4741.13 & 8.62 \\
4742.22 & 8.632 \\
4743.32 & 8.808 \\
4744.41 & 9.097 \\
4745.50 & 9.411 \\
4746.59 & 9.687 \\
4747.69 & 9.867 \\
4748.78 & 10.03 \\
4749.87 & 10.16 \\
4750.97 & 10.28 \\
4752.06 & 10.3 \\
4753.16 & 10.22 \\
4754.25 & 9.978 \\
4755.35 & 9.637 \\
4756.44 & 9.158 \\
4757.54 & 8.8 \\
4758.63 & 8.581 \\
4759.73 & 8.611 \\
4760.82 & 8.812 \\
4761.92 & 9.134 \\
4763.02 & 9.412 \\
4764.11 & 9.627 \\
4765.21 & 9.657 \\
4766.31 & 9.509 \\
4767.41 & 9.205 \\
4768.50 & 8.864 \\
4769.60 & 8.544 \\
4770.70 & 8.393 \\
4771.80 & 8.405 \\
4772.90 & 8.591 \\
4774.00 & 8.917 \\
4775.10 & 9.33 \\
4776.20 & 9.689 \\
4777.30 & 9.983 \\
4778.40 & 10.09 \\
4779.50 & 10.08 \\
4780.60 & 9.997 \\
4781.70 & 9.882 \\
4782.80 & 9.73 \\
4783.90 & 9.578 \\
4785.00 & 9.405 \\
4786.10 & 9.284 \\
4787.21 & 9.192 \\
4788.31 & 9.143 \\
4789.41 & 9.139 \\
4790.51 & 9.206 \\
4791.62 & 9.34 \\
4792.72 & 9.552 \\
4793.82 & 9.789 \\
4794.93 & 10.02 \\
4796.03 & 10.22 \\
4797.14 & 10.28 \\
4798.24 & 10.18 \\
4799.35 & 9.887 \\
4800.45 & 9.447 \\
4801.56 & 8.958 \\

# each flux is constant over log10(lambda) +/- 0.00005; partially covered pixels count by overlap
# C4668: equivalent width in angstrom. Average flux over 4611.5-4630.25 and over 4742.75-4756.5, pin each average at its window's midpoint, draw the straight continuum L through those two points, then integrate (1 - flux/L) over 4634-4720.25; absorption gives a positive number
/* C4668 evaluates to 6.5 angstrom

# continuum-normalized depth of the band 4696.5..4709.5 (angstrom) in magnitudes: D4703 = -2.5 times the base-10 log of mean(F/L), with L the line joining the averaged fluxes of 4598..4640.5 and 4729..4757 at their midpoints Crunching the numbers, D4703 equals 0.148 mag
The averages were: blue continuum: 8.95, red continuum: 9.28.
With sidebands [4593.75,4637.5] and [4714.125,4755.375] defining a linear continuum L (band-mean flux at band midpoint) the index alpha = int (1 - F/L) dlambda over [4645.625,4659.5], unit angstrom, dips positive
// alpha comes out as 1.01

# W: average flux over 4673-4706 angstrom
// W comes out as 8.76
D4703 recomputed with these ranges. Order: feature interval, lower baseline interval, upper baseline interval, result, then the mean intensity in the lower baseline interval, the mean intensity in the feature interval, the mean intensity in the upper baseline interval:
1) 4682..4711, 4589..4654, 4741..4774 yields 0.039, 8.76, 8.72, 9.27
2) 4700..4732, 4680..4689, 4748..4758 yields 0.145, 9.03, 8.23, 9.85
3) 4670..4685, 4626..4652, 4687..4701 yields 0.035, 8.42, 8.59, 9.07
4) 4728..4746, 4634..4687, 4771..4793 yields 0.036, 8.64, 8.83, 9.41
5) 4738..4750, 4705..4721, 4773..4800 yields -0.057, 8.13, 9.25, 9.65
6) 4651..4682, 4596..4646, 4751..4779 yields 0.015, 8.84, 8.85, 9.28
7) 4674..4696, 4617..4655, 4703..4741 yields -0.082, 8.48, 9.14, 8.47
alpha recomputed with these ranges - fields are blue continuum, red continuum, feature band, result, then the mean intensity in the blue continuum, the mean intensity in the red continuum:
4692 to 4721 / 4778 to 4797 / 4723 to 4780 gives -0.90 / 8.23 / 9.64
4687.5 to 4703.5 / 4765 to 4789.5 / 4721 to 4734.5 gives 0.63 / 8.84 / 9.33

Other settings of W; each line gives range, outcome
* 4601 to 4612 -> 8.93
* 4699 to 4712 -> 8.02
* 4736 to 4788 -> 9.35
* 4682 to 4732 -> 8.55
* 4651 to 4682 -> 8.85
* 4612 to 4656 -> 8.6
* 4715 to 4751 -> 8.88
